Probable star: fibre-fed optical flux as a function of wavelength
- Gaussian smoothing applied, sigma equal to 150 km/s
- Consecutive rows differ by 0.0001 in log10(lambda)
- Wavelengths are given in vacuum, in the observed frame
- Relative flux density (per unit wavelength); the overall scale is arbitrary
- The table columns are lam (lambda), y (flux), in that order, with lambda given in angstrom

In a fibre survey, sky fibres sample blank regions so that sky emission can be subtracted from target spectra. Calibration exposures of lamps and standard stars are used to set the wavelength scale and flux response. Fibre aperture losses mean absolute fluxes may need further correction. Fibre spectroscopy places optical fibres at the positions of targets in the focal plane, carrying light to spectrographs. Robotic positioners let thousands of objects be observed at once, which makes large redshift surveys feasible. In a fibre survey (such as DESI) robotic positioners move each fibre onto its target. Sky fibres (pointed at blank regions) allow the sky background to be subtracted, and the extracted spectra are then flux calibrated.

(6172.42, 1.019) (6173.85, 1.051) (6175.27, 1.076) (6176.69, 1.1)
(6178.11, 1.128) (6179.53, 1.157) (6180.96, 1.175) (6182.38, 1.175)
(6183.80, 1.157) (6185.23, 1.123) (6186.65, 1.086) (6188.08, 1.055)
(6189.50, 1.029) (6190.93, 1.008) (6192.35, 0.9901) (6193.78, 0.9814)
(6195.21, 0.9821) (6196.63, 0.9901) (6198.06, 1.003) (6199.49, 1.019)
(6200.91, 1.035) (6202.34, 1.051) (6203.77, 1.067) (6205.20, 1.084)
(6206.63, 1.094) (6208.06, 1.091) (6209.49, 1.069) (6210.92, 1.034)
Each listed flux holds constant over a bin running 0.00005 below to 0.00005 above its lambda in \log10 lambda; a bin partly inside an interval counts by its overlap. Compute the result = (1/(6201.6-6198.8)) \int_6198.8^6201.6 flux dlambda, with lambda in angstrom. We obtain 1.03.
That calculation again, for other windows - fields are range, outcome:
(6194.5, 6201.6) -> 1.01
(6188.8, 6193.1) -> 1.01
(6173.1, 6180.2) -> 1.1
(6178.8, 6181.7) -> 1.17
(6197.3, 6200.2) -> 1.01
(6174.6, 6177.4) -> 1.09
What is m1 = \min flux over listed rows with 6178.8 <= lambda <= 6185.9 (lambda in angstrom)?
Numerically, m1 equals 1.123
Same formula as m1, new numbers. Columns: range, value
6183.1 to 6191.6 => 1.008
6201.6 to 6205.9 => 1.051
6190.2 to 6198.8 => 0.9814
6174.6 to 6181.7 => 1.076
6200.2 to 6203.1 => 1.035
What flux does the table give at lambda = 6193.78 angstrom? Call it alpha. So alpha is 0.9814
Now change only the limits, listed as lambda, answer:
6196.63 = 0.9901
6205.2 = 1.084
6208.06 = 1.091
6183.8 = 1.157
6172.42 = 1.019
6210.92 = 1.034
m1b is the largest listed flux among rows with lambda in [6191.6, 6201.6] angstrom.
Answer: 1.035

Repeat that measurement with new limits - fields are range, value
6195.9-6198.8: 1.003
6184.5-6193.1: 1.123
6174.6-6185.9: 1.175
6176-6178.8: 1.128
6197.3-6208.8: 1.094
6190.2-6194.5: 1.008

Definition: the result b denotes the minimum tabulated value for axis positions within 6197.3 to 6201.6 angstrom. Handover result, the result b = 1.003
